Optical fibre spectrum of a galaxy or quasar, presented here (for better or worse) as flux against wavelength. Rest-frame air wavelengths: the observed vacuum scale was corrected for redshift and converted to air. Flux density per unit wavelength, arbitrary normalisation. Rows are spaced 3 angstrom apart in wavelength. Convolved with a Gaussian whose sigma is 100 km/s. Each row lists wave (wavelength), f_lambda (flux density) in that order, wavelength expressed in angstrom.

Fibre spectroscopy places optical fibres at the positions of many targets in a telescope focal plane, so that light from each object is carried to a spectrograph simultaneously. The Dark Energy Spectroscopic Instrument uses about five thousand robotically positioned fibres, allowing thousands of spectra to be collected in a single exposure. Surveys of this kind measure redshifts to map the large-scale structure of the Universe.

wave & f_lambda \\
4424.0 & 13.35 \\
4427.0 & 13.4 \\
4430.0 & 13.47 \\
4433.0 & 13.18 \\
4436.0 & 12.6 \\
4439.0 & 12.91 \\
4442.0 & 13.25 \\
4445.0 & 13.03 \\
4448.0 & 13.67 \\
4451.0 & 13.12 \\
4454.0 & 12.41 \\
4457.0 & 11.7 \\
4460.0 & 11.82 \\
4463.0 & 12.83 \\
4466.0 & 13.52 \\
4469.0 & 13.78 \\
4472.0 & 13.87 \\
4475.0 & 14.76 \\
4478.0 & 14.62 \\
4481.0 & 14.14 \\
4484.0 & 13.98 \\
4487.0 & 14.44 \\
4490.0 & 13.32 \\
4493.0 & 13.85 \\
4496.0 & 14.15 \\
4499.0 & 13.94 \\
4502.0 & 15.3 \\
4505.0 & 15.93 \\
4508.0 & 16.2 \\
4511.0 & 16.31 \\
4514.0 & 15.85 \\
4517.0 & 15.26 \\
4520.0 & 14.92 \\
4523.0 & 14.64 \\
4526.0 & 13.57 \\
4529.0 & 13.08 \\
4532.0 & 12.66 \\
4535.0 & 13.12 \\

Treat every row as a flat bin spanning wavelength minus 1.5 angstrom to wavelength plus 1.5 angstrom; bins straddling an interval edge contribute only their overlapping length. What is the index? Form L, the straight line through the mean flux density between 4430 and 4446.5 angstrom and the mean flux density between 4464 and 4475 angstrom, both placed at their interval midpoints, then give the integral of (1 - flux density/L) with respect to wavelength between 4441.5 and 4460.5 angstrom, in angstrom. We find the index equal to 0.88 angstrom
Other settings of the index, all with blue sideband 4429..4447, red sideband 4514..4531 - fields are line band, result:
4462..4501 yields -0.6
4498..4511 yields -1.3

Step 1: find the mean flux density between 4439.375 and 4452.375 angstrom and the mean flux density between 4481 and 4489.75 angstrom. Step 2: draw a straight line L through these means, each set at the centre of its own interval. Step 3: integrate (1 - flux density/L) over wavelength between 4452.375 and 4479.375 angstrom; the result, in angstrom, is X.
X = 0.8 angstrom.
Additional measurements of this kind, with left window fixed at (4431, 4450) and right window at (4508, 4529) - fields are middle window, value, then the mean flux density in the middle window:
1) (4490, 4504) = 0.2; 14.3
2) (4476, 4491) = 0.0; 14.1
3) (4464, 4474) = 0.1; 13.7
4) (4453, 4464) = 1.1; 12.2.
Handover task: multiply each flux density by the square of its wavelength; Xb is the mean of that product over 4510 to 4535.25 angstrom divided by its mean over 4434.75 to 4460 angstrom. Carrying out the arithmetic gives 1.2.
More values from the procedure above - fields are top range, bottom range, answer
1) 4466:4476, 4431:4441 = 1.10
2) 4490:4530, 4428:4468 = 1.18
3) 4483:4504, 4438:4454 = 1.10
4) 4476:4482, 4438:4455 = 1.12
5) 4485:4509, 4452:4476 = 1.13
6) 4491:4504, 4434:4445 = 1.14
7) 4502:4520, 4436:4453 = 1.24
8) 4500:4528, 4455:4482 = 1.16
